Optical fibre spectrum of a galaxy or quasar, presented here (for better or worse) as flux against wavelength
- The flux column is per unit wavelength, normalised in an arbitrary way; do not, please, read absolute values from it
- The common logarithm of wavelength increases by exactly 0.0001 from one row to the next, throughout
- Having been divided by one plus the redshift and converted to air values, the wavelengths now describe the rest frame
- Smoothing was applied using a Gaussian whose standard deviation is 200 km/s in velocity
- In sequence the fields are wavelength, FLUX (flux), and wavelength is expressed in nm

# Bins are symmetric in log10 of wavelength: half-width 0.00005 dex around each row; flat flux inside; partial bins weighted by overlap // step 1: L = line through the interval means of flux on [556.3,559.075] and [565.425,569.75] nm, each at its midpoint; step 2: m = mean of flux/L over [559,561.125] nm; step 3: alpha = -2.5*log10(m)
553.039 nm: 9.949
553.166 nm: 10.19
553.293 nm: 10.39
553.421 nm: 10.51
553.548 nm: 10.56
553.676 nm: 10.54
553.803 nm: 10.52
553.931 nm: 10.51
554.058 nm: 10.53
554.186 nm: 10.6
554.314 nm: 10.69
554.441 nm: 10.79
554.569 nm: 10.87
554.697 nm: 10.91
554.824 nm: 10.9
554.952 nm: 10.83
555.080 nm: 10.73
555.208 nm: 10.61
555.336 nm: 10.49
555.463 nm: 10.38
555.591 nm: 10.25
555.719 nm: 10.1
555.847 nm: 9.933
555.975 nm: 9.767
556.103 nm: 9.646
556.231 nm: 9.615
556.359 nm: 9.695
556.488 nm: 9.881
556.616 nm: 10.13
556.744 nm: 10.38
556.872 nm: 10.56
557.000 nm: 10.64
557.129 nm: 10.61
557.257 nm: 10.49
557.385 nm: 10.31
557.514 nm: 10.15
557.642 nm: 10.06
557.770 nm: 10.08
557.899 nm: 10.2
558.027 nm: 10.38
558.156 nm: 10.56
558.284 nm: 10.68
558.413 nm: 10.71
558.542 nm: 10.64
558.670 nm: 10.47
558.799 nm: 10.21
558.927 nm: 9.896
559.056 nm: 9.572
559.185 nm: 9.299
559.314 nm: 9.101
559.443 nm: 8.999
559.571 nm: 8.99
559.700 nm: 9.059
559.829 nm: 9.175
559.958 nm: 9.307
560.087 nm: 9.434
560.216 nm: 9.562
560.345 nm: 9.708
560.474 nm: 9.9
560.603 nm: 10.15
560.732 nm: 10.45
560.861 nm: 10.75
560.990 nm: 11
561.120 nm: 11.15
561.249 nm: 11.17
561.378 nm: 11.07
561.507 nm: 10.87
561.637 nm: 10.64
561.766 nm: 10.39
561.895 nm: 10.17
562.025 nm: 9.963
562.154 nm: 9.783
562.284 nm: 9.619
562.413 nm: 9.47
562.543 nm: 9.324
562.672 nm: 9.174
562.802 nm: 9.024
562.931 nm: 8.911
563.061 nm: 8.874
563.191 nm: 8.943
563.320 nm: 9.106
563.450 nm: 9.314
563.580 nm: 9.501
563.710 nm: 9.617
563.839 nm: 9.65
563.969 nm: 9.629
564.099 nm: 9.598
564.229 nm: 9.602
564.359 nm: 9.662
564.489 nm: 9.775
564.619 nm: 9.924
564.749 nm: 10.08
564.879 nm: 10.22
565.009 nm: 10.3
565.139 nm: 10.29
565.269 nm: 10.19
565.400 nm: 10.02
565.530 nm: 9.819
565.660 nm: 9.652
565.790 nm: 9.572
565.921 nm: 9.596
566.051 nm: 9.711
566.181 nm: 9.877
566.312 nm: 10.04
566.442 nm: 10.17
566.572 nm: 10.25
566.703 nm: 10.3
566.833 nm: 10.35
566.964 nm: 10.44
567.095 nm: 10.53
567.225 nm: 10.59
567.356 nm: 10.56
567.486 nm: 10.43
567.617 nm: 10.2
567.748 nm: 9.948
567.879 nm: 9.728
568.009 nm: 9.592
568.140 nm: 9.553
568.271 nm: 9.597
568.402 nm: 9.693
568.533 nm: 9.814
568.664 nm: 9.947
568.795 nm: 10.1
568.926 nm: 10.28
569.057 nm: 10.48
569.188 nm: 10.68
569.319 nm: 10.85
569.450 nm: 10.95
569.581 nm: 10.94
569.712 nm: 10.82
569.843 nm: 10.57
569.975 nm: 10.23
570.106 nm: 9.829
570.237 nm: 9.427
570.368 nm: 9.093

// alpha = 0.06 mag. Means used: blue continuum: 10.3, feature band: 9.7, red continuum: 10.1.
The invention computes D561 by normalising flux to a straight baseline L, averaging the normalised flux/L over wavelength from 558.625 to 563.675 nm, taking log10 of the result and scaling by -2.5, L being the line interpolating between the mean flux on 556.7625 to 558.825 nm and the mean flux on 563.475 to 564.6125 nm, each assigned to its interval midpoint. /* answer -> 0.02 mag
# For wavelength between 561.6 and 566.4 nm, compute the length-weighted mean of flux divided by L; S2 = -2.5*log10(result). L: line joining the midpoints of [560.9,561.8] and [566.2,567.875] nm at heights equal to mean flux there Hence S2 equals 0.10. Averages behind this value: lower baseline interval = 10.9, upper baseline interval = 10.3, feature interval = 9.7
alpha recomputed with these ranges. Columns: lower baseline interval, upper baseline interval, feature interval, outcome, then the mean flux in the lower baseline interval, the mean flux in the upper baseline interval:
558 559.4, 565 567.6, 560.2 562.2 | -0.035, 10.1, 10.1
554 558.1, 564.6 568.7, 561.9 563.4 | 0.092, 10.3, 10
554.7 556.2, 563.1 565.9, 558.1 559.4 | 0.003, 10.3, 9.72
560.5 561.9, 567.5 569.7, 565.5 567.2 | 0.031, 10.7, 10.2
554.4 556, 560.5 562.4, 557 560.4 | 0.061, 10.5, 10.5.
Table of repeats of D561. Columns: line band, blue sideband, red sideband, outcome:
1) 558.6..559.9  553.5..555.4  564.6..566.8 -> 0.10 mag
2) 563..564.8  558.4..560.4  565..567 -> 0.04 mag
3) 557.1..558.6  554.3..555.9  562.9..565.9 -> -0.01 mag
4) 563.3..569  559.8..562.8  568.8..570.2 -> 0.04 mag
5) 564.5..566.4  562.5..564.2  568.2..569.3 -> -0.04 mag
